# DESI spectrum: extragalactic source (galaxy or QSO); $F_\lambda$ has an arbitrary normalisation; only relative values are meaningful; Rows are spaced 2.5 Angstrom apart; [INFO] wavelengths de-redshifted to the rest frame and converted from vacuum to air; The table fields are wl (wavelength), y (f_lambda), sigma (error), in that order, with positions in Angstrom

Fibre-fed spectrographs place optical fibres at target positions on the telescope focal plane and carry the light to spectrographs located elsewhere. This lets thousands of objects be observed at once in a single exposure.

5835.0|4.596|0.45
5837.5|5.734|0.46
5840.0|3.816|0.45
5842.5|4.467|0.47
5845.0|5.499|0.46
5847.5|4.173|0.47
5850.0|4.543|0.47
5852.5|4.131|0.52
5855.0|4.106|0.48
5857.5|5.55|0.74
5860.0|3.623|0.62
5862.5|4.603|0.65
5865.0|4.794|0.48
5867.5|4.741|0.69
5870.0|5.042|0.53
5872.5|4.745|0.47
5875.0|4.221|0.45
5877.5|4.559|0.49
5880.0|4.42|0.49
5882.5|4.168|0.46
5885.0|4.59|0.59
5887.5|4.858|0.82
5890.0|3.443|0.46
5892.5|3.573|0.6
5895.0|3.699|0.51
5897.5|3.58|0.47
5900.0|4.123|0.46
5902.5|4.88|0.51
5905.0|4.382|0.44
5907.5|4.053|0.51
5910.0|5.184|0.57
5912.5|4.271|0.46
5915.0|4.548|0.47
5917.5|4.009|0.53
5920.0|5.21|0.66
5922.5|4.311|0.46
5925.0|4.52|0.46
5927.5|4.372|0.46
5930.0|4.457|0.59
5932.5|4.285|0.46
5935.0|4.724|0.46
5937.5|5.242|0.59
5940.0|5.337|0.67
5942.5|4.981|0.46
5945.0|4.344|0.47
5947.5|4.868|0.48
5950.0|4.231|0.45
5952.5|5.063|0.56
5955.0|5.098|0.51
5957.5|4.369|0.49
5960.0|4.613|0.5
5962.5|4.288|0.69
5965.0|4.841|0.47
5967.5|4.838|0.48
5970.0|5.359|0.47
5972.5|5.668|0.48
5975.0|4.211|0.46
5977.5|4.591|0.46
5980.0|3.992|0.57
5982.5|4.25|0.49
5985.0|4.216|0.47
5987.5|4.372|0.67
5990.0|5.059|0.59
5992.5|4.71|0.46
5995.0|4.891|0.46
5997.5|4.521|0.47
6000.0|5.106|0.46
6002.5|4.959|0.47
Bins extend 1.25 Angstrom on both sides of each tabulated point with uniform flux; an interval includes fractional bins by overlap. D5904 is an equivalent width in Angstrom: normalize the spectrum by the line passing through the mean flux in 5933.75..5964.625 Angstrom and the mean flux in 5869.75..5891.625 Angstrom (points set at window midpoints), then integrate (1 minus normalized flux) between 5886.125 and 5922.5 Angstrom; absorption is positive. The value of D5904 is 2.1 Angstrom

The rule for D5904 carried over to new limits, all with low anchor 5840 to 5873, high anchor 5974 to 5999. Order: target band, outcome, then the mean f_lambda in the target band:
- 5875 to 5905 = 2.5 Angstrom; 4.18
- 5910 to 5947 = -0.9 Angstrom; 4.64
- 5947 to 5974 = -1.9 Angstrom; 4.83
